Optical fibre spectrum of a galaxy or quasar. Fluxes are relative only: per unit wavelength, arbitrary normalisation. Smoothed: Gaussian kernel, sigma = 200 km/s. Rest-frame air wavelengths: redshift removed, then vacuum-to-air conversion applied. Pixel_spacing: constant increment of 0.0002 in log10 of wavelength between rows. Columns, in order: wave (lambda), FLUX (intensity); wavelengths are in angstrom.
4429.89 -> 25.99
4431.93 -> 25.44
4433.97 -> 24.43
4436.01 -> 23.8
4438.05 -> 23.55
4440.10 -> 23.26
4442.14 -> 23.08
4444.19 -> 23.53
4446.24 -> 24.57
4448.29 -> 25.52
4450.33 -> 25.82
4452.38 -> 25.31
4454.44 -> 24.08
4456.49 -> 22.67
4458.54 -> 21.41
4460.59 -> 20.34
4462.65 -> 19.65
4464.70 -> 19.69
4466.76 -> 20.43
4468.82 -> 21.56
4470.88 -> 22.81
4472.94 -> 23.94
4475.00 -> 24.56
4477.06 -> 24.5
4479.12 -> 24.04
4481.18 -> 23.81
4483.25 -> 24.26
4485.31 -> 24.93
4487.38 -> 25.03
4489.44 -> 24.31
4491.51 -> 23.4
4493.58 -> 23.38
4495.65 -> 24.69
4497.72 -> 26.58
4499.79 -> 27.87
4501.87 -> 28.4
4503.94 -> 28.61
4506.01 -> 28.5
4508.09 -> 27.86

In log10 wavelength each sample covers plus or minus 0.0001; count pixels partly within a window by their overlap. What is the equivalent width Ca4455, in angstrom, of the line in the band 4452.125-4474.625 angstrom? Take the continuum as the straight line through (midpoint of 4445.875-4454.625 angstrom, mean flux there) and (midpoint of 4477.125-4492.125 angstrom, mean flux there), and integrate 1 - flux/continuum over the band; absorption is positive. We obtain 2.62 angstrom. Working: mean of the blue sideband 25.2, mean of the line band 21.9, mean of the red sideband 24.3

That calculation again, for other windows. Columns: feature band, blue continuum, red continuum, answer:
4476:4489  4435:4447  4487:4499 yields 0.00 angstrom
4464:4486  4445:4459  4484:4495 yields 0.99 angstrom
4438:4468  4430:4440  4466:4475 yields 0.79 angstrom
